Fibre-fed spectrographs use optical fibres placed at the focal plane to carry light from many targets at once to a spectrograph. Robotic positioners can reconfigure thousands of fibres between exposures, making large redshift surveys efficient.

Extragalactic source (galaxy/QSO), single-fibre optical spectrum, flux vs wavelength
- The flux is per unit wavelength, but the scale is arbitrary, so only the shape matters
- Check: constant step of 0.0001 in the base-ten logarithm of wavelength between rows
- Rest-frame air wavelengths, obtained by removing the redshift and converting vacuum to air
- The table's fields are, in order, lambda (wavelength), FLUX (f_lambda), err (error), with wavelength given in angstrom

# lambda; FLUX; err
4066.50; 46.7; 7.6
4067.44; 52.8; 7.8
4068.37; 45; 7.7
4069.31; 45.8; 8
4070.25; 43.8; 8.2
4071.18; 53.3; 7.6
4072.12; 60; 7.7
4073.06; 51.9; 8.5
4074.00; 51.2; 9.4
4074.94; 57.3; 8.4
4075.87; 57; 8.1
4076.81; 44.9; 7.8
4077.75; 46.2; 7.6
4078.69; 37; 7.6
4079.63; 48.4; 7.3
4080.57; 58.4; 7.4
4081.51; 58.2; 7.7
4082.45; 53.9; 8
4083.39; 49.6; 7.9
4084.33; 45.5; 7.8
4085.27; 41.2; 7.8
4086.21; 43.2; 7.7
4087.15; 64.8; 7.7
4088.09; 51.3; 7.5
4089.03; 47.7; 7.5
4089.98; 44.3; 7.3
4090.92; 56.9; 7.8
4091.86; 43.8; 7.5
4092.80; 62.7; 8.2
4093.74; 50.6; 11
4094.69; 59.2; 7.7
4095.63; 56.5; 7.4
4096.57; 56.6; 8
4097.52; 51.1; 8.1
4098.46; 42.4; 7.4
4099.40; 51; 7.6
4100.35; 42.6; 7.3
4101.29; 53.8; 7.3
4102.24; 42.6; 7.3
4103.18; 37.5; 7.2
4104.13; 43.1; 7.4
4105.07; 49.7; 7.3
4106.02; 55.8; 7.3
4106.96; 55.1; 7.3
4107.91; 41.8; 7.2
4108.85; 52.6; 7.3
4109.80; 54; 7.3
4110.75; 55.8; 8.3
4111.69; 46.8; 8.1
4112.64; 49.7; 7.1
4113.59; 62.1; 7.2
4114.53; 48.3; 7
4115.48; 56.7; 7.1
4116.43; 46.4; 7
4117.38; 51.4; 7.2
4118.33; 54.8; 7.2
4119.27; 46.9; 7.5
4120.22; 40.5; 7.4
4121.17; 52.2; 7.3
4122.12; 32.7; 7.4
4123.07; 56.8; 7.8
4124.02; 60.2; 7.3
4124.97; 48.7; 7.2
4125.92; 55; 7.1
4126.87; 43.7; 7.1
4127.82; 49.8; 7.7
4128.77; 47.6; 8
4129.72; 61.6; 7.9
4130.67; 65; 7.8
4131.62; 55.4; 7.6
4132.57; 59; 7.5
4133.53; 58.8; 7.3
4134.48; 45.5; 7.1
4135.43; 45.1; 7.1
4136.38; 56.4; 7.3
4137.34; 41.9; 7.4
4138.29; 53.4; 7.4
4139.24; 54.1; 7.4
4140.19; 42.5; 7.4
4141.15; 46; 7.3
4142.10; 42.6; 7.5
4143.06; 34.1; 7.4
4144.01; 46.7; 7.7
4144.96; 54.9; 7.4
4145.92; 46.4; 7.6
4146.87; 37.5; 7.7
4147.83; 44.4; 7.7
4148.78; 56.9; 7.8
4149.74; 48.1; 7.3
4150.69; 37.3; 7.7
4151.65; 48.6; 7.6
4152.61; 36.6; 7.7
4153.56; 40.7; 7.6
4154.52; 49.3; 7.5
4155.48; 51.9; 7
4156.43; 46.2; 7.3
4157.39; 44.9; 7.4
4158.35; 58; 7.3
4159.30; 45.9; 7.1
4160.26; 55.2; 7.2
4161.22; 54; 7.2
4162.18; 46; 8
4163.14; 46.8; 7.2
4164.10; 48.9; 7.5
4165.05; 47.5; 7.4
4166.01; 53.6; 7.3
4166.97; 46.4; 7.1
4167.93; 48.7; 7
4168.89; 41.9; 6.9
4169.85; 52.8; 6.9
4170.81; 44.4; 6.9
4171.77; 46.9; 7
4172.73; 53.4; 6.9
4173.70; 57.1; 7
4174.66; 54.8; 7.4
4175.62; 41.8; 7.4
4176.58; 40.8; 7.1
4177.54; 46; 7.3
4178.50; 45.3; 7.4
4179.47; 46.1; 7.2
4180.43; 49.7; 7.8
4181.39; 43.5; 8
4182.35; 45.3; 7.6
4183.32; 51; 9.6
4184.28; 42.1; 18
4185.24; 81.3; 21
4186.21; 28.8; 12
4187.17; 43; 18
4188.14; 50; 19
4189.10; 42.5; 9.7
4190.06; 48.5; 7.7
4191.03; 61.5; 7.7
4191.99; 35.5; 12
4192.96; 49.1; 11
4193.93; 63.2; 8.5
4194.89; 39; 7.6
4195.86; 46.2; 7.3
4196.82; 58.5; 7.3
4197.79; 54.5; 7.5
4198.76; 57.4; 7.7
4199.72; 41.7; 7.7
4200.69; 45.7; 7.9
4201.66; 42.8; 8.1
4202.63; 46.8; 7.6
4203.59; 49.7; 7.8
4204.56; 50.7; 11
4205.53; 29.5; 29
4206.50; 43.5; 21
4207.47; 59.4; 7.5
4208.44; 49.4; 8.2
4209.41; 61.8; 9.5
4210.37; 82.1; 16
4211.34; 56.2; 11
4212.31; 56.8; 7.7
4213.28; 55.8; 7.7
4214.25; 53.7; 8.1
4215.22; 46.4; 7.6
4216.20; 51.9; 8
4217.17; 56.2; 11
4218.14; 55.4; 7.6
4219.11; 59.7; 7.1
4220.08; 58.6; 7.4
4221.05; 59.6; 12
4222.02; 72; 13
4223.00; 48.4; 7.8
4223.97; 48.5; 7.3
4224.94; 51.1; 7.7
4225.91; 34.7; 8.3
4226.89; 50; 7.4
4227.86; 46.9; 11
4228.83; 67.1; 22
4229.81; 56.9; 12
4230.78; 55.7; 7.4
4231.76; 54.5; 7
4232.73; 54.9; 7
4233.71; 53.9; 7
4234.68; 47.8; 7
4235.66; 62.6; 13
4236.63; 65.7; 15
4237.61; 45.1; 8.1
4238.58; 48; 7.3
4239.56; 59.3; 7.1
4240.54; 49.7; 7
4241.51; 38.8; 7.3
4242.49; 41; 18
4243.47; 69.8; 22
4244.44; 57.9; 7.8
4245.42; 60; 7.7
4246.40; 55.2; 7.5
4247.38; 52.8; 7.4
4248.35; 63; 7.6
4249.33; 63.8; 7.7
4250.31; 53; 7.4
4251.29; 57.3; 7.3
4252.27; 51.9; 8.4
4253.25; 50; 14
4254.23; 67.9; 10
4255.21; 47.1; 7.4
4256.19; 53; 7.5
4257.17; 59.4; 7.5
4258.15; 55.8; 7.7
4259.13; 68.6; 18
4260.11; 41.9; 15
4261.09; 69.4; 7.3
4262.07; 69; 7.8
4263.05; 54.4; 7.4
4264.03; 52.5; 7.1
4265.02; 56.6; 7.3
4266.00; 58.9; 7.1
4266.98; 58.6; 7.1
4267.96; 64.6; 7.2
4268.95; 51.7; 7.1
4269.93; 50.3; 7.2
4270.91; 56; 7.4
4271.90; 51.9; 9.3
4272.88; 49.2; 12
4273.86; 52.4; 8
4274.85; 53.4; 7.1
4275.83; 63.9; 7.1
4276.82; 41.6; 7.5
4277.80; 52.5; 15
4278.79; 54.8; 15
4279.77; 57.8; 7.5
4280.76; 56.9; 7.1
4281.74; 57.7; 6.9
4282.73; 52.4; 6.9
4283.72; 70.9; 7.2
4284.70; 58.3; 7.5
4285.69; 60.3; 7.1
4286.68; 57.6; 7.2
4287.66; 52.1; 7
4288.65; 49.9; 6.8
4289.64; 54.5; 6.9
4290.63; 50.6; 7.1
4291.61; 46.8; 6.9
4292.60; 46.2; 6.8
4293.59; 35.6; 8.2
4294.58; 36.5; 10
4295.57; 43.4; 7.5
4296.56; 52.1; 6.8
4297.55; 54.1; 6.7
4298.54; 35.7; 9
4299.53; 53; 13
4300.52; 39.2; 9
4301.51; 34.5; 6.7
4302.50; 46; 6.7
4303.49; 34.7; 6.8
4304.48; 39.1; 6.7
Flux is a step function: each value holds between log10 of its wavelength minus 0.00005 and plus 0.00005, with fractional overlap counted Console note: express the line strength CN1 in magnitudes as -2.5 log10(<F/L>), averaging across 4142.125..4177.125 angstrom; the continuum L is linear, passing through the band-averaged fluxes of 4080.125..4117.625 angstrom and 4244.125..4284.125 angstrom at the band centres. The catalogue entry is 0.12 mag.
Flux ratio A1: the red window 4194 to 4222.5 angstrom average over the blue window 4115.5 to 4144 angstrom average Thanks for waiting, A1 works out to 1.07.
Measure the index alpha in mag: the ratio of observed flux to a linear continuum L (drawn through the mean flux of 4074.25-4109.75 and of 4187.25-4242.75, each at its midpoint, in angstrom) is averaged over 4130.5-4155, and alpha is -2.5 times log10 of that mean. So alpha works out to 0.071 mag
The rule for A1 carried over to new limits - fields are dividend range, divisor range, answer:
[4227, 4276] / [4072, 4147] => 1.11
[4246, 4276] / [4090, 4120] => 1.11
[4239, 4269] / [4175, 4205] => 1.18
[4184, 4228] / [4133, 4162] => 1.09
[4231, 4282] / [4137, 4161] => 1.19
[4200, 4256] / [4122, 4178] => 1.10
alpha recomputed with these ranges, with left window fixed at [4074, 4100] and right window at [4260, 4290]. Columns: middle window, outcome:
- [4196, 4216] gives 0.045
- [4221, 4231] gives 0.027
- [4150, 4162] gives 0.120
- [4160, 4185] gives 0.107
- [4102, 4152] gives 0.056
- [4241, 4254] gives 0.002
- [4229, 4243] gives 0.046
